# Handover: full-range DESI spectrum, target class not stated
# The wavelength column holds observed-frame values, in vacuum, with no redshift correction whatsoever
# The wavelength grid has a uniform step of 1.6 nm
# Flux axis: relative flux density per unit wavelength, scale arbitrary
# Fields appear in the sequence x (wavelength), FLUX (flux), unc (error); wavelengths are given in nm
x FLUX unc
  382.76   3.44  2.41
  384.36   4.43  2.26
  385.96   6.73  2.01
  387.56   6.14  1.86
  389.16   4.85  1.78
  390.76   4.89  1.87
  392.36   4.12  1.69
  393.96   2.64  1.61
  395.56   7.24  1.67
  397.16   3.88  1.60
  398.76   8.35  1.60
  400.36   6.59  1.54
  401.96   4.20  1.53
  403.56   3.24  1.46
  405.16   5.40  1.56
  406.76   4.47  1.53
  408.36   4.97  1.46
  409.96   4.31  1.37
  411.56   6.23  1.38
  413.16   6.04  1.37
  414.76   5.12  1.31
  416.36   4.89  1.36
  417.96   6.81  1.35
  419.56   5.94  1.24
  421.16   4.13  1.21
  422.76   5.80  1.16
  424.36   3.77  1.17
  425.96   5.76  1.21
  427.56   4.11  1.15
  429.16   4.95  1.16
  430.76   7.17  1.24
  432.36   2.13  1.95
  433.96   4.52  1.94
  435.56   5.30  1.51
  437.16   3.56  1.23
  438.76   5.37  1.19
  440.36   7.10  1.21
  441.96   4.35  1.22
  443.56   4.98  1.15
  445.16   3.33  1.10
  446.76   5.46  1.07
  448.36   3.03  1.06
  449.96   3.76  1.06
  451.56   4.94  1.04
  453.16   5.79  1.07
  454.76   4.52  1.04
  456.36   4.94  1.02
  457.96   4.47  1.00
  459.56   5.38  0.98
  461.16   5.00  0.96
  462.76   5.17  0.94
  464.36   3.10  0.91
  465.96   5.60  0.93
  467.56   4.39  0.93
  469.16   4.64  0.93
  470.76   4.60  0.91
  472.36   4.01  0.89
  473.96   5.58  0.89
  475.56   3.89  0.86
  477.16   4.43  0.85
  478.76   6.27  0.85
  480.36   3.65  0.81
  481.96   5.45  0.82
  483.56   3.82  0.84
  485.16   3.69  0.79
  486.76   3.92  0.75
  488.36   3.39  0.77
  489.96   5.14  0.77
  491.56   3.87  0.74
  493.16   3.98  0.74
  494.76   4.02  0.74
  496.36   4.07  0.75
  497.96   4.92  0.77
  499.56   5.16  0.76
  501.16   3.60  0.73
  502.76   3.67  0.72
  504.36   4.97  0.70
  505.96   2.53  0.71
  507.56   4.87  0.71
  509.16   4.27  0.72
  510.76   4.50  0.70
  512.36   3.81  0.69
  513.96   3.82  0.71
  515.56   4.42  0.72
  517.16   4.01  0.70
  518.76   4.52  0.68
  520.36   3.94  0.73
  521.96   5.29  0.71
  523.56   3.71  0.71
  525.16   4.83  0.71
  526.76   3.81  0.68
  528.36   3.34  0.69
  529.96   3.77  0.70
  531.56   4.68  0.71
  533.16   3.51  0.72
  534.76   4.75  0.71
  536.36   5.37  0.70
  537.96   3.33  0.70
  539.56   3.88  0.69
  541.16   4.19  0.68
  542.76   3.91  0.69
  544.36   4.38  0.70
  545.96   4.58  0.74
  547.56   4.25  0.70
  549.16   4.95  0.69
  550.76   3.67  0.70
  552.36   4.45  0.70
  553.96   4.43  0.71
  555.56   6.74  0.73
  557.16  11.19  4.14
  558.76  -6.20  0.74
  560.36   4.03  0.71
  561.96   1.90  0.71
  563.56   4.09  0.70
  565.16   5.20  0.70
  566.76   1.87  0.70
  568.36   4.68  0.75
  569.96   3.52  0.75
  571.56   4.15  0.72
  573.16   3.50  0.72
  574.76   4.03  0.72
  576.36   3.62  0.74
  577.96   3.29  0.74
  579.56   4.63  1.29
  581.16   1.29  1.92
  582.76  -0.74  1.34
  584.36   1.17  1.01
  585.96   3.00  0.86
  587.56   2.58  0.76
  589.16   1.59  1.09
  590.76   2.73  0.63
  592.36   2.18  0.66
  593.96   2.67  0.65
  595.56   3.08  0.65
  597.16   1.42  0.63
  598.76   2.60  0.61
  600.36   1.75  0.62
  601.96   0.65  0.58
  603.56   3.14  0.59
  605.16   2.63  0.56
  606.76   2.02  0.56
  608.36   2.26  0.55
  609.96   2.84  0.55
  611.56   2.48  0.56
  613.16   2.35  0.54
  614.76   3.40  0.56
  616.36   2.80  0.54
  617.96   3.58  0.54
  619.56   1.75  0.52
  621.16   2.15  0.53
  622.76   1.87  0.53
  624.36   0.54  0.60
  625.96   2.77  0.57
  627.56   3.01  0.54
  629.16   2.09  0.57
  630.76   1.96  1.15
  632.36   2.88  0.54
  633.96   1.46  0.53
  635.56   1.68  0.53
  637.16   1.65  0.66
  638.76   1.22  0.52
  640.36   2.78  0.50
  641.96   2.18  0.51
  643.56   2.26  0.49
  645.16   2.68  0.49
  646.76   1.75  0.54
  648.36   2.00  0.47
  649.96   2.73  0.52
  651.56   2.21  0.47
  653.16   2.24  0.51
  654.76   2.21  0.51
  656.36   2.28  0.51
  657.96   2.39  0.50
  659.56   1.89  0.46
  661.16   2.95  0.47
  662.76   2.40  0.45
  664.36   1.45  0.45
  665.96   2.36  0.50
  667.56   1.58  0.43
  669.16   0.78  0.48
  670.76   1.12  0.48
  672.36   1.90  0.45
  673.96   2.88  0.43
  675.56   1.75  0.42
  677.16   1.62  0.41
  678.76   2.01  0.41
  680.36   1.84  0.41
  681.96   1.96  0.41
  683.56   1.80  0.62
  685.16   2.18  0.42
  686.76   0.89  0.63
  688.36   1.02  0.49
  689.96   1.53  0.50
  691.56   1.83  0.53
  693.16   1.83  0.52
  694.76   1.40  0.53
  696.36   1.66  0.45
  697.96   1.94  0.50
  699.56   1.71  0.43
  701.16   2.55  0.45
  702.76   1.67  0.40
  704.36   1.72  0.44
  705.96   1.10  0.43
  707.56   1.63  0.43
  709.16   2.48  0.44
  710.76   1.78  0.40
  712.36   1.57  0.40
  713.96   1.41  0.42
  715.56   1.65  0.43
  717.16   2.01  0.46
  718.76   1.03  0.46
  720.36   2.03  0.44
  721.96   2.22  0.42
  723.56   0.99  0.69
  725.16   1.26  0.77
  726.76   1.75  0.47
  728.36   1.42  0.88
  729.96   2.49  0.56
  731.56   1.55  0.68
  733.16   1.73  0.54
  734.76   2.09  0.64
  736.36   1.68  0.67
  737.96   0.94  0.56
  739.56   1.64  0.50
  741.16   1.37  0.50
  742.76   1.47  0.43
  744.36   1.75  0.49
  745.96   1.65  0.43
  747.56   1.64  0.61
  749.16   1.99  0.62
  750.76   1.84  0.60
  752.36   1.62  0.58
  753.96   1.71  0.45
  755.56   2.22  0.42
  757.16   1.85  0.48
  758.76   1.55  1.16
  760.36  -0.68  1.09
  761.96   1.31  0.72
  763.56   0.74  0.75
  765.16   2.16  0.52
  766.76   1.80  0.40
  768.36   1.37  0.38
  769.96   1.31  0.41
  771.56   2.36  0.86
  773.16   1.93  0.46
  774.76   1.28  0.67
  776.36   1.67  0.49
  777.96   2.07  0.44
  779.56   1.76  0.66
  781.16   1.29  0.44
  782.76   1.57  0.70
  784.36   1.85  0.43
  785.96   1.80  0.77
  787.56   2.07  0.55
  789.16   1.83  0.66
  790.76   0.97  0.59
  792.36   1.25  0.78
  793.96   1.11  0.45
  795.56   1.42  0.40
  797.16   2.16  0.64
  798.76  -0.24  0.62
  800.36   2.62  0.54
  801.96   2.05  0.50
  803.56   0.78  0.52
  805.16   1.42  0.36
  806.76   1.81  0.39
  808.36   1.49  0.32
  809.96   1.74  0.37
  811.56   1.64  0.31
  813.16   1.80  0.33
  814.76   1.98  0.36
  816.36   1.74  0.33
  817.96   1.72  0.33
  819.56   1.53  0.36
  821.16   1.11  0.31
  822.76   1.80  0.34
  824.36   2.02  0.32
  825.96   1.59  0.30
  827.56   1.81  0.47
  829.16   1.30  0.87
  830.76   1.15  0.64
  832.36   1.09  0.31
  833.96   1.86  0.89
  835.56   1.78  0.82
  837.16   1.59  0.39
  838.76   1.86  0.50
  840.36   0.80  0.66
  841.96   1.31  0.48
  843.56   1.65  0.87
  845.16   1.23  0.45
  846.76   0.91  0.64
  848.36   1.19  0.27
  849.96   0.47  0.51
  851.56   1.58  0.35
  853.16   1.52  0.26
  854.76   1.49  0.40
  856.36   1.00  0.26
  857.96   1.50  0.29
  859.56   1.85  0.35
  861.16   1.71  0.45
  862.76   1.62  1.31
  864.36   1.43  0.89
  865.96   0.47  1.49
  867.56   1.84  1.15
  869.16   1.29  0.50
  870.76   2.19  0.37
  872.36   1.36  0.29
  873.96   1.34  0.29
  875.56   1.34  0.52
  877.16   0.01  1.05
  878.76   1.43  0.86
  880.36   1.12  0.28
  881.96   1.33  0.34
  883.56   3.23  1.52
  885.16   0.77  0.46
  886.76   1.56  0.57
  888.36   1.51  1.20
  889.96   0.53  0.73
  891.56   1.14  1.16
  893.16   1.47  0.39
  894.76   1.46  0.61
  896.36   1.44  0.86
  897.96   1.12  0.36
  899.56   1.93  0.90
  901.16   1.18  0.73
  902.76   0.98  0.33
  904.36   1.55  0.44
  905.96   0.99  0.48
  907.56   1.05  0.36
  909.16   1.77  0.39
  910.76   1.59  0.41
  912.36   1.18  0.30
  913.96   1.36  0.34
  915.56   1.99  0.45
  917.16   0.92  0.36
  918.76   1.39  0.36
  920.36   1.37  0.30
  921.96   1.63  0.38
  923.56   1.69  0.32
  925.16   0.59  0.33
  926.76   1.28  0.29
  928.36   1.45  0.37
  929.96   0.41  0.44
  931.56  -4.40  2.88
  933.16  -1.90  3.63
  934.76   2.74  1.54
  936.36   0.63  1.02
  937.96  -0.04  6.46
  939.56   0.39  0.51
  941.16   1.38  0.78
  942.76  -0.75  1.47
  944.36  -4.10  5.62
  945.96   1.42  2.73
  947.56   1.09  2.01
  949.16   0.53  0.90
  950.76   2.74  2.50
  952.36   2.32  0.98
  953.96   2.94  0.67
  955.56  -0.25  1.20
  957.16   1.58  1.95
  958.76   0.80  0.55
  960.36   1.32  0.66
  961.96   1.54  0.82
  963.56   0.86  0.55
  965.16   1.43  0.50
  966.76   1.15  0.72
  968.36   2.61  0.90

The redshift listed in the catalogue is 0.11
